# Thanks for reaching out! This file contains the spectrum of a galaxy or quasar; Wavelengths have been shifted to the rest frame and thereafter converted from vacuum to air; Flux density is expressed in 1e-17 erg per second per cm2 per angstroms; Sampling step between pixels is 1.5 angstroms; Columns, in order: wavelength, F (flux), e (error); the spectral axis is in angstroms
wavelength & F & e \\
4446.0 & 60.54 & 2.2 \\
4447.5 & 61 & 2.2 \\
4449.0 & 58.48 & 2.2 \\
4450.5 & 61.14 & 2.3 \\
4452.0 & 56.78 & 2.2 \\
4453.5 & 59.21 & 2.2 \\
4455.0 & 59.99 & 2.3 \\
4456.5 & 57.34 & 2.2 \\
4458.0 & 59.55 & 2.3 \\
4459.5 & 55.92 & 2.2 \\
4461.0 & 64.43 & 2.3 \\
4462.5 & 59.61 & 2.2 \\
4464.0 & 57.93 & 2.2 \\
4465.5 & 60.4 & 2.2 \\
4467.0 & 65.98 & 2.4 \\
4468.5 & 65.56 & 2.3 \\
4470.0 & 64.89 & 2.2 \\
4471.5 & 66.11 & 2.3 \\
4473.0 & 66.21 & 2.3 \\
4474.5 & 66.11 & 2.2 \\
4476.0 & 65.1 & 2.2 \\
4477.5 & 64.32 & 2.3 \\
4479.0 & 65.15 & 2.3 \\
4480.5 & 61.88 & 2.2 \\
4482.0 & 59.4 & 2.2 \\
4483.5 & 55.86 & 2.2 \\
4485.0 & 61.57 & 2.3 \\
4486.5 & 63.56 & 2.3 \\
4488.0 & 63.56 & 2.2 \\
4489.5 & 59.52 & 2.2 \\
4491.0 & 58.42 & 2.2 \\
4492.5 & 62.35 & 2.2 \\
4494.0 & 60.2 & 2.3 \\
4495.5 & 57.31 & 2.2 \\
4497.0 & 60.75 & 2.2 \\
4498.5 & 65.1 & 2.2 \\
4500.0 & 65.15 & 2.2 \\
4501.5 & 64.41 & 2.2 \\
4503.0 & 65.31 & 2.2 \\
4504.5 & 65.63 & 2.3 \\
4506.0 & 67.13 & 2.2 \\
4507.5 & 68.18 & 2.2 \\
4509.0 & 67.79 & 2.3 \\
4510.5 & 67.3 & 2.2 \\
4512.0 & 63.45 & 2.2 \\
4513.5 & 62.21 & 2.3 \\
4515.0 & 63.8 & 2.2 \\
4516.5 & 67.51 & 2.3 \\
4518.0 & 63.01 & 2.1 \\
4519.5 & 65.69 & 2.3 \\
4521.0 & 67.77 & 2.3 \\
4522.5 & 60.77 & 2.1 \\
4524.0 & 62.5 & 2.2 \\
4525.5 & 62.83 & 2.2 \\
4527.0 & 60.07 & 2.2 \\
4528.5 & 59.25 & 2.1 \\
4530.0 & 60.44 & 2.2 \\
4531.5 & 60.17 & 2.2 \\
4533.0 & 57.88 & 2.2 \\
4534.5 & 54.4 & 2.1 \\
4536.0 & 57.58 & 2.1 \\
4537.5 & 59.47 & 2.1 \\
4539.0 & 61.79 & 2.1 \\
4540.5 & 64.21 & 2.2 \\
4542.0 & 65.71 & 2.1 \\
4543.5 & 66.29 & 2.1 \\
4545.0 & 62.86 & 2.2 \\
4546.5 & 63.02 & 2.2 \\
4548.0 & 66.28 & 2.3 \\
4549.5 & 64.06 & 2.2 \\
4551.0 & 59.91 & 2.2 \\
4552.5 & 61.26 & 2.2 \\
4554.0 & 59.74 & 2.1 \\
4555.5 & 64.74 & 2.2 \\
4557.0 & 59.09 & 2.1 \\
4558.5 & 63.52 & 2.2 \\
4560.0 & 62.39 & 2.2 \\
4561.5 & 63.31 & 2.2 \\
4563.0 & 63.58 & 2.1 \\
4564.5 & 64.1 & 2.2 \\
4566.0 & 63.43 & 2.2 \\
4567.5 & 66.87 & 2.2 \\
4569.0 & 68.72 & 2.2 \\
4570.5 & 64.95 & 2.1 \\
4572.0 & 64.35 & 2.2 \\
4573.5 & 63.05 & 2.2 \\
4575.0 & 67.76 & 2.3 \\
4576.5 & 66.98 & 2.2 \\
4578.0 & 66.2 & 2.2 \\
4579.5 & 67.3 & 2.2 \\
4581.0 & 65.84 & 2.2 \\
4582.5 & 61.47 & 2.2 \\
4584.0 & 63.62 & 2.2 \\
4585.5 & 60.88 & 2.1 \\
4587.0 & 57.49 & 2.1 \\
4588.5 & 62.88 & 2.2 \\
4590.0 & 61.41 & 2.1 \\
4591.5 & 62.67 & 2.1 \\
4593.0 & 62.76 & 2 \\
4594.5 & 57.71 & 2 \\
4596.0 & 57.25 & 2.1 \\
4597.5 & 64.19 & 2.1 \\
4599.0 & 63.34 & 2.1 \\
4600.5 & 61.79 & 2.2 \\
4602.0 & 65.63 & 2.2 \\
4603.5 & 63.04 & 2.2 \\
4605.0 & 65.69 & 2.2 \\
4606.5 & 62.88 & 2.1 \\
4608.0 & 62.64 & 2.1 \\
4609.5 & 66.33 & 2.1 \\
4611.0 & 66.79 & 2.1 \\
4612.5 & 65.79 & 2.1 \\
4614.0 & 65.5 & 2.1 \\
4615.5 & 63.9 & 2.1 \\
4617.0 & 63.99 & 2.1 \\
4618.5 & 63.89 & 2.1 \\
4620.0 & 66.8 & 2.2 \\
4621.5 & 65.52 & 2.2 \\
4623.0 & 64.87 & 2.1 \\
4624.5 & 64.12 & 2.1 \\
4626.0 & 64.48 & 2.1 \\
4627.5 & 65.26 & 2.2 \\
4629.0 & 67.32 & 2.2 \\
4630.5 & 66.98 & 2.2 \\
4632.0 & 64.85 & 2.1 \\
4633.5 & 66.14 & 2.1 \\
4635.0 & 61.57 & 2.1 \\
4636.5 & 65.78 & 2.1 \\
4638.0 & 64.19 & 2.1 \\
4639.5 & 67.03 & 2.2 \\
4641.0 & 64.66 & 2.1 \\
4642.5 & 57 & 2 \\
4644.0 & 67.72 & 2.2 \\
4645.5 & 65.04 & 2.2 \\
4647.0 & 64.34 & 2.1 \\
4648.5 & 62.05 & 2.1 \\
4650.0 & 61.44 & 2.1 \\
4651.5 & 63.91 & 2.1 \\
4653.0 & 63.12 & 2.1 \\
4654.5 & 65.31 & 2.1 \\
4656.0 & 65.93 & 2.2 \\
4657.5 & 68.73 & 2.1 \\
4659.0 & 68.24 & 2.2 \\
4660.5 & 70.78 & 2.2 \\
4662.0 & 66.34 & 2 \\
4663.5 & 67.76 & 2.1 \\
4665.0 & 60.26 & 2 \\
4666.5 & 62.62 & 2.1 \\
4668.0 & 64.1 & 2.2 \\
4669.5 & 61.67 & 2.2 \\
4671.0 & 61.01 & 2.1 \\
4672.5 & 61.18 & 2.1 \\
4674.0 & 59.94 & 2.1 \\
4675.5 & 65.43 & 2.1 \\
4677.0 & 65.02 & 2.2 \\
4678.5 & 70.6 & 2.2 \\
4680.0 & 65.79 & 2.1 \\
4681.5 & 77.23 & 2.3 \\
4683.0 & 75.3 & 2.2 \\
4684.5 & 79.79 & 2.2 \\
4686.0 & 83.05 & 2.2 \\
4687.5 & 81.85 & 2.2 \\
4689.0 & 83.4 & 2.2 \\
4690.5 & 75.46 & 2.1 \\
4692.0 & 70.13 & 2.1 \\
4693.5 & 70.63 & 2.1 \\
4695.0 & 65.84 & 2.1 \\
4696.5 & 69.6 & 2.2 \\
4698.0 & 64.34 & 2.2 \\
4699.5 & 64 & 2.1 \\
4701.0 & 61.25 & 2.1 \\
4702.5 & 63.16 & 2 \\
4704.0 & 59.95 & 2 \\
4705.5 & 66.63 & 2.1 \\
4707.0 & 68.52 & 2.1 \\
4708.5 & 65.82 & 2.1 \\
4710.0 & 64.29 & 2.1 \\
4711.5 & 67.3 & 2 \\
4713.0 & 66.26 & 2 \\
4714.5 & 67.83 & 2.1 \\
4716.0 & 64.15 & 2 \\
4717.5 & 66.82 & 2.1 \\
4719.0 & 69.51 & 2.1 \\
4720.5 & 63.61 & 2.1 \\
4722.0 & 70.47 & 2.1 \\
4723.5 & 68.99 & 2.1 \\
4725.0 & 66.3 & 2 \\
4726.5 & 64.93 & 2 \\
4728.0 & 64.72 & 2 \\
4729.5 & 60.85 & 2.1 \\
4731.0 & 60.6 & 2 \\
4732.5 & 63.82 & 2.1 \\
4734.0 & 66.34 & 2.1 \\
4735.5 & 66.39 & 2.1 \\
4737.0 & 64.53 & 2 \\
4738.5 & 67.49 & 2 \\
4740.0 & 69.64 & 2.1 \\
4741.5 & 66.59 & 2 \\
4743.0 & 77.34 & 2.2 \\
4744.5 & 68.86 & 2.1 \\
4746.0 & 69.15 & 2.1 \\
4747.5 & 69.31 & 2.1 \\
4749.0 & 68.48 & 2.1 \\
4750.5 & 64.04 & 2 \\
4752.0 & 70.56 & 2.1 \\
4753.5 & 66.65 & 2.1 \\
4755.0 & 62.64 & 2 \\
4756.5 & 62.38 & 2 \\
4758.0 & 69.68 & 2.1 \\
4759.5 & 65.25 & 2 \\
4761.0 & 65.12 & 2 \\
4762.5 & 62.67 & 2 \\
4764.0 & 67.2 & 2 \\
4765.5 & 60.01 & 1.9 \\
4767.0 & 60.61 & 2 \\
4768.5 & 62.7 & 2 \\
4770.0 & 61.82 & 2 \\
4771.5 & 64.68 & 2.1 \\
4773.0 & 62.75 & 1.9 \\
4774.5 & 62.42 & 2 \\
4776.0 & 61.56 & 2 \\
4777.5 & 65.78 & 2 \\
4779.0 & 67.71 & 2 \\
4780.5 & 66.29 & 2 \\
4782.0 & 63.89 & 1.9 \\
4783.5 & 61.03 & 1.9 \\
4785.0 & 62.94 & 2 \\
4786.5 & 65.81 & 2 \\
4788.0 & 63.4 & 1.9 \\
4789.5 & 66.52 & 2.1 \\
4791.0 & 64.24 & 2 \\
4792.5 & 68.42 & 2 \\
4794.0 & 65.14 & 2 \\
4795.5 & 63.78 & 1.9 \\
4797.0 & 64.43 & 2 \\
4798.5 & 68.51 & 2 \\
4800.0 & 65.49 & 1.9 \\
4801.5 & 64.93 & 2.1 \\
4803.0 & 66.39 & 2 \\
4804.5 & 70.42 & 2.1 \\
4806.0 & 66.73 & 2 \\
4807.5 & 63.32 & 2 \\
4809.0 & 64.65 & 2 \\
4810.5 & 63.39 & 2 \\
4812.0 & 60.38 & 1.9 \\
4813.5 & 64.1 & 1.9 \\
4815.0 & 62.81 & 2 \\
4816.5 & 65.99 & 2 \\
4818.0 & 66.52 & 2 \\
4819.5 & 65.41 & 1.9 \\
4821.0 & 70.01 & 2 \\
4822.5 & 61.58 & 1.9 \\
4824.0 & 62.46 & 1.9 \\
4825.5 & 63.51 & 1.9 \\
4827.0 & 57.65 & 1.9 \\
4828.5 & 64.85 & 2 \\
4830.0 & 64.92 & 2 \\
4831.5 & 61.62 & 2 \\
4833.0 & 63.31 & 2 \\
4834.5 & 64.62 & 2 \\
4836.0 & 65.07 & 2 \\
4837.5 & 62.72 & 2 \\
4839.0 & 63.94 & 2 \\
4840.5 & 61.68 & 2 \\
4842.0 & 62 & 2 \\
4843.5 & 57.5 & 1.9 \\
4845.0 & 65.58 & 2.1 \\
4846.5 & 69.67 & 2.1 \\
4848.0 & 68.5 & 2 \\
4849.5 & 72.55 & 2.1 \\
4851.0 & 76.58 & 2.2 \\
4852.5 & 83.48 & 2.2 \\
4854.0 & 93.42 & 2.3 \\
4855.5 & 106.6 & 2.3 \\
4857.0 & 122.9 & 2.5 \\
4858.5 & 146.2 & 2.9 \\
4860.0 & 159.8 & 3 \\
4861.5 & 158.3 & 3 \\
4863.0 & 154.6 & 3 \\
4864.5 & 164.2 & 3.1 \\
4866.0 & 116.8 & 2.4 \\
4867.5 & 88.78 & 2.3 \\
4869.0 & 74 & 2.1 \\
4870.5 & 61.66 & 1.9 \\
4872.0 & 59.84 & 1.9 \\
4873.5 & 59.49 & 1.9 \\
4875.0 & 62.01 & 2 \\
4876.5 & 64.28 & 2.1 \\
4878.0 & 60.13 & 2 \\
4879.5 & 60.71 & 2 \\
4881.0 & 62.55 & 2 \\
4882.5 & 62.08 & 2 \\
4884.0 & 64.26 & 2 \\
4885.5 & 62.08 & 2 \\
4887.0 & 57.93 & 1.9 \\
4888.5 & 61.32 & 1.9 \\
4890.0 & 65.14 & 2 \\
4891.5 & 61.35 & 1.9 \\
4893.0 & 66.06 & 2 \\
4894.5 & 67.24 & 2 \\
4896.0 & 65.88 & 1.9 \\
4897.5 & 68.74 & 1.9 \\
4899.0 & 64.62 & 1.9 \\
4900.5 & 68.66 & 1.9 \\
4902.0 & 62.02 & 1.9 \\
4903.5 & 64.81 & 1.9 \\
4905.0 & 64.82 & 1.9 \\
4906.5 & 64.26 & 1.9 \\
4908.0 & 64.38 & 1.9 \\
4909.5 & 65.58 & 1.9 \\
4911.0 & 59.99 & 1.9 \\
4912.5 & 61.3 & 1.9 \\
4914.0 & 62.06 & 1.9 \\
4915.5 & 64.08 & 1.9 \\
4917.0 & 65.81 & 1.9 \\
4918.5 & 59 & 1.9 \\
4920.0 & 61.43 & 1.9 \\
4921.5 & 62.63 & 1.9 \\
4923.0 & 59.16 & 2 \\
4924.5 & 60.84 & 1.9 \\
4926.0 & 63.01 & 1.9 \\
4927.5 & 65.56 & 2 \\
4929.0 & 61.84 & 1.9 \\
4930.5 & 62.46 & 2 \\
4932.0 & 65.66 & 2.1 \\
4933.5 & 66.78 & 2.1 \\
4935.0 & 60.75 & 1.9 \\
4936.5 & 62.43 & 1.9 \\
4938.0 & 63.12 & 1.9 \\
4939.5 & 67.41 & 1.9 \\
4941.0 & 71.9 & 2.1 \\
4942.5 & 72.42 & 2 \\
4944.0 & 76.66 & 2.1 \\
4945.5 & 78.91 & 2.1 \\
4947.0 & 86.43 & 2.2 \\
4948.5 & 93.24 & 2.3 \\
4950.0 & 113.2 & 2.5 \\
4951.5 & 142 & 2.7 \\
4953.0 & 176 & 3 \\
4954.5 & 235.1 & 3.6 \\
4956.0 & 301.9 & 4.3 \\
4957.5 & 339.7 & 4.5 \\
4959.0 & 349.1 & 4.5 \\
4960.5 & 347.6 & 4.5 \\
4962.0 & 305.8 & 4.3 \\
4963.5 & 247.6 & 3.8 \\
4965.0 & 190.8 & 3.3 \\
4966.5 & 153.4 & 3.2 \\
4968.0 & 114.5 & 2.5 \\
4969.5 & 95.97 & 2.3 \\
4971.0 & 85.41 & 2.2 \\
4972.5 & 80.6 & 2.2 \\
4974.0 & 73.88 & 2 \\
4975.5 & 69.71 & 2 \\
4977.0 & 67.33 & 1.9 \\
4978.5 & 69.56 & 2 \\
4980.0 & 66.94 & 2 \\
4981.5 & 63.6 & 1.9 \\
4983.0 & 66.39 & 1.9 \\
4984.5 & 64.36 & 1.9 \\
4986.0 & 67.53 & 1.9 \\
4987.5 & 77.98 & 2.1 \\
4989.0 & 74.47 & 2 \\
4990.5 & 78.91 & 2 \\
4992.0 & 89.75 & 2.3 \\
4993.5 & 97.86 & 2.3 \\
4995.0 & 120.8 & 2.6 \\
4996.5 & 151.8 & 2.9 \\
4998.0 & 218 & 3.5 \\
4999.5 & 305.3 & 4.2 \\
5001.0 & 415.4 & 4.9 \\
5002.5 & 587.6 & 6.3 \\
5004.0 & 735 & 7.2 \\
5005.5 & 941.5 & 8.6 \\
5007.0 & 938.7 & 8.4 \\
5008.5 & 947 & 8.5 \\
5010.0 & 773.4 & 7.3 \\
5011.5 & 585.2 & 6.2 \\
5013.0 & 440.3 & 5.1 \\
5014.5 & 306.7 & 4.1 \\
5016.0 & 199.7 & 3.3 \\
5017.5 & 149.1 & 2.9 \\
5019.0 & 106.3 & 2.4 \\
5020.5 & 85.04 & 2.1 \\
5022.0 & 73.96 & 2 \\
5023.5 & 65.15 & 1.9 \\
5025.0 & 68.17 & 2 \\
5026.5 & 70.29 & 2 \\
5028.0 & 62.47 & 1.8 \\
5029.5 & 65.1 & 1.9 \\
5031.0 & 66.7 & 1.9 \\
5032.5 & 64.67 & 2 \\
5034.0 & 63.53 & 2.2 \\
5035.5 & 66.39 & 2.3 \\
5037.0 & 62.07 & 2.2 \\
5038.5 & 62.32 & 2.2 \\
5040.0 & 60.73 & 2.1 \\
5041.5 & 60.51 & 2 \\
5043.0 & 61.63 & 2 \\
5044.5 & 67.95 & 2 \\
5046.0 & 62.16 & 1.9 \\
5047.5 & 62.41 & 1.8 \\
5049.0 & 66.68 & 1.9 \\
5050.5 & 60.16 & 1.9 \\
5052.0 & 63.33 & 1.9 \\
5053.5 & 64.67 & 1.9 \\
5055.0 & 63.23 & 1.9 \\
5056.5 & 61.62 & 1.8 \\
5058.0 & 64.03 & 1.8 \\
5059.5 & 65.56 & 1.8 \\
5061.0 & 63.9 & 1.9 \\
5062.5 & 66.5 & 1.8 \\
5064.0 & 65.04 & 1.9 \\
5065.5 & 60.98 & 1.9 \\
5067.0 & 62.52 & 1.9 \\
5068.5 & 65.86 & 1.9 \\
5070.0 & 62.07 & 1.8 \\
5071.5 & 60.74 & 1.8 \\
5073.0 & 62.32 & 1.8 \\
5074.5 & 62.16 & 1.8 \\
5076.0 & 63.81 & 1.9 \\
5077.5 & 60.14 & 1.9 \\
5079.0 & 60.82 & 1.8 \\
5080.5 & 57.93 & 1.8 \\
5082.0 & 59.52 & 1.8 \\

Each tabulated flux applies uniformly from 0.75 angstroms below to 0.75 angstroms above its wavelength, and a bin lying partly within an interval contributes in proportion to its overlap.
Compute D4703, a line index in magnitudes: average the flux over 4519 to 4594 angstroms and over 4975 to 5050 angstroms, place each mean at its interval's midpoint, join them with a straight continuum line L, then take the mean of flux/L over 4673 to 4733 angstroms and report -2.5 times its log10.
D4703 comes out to 0.50 mag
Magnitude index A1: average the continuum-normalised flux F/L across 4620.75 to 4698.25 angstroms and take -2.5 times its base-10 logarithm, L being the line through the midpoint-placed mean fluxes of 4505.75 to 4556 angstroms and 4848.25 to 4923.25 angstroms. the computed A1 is 0.020 mag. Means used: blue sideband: 62.9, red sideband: 77.8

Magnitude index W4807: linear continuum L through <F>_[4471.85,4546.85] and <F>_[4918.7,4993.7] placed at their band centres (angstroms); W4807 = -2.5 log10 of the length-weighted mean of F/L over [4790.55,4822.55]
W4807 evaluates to 0.420 mag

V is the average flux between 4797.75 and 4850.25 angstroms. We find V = 64.7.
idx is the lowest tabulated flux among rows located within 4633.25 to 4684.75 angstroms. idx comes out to 57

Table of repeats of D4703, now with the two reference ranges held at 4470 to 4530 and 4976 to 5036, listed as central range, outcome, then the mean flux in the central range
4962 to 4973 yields 0.43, 151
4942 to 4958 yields 0.39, 154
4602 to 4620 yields 0.49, 64.7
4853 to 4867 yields 0.37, 134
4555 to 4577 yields 0.32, 64.4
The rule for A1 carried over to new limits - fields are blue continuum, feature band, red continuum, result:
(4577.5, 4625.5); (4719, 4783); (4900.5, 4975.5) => 0.27 mag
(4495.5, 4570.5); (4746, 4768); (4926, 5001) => 0.43 mag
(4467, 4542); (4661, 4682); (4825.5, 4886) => 0.11 mag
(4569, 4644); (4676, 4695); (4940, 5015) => 0.35 mag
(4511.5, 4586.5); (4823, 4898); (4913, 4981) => 0.32 mag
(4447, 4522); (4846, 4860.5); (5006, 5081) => 0.18 mag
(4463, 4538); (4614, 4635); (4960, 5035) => 0.50 mag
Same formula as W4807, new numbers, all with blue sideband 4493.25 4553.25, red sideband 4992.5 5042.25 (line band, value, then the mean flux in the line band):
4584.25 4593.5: 0.42 mag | 61.4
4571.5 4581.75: 0.28 mag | 66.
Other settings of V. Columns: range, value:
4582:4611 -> 62.4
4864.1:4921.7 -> 67.5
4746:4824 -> 64.9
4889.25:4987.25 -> 100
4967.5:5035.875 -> 220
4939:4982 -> 147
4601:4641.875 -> 65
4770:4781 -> 64.2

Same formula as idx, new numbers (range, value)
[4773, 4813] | 60.38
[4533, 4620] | 54.4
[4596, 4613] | 57.25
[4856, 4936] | 57.93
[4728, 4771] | 60.01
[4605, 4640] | 61.57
